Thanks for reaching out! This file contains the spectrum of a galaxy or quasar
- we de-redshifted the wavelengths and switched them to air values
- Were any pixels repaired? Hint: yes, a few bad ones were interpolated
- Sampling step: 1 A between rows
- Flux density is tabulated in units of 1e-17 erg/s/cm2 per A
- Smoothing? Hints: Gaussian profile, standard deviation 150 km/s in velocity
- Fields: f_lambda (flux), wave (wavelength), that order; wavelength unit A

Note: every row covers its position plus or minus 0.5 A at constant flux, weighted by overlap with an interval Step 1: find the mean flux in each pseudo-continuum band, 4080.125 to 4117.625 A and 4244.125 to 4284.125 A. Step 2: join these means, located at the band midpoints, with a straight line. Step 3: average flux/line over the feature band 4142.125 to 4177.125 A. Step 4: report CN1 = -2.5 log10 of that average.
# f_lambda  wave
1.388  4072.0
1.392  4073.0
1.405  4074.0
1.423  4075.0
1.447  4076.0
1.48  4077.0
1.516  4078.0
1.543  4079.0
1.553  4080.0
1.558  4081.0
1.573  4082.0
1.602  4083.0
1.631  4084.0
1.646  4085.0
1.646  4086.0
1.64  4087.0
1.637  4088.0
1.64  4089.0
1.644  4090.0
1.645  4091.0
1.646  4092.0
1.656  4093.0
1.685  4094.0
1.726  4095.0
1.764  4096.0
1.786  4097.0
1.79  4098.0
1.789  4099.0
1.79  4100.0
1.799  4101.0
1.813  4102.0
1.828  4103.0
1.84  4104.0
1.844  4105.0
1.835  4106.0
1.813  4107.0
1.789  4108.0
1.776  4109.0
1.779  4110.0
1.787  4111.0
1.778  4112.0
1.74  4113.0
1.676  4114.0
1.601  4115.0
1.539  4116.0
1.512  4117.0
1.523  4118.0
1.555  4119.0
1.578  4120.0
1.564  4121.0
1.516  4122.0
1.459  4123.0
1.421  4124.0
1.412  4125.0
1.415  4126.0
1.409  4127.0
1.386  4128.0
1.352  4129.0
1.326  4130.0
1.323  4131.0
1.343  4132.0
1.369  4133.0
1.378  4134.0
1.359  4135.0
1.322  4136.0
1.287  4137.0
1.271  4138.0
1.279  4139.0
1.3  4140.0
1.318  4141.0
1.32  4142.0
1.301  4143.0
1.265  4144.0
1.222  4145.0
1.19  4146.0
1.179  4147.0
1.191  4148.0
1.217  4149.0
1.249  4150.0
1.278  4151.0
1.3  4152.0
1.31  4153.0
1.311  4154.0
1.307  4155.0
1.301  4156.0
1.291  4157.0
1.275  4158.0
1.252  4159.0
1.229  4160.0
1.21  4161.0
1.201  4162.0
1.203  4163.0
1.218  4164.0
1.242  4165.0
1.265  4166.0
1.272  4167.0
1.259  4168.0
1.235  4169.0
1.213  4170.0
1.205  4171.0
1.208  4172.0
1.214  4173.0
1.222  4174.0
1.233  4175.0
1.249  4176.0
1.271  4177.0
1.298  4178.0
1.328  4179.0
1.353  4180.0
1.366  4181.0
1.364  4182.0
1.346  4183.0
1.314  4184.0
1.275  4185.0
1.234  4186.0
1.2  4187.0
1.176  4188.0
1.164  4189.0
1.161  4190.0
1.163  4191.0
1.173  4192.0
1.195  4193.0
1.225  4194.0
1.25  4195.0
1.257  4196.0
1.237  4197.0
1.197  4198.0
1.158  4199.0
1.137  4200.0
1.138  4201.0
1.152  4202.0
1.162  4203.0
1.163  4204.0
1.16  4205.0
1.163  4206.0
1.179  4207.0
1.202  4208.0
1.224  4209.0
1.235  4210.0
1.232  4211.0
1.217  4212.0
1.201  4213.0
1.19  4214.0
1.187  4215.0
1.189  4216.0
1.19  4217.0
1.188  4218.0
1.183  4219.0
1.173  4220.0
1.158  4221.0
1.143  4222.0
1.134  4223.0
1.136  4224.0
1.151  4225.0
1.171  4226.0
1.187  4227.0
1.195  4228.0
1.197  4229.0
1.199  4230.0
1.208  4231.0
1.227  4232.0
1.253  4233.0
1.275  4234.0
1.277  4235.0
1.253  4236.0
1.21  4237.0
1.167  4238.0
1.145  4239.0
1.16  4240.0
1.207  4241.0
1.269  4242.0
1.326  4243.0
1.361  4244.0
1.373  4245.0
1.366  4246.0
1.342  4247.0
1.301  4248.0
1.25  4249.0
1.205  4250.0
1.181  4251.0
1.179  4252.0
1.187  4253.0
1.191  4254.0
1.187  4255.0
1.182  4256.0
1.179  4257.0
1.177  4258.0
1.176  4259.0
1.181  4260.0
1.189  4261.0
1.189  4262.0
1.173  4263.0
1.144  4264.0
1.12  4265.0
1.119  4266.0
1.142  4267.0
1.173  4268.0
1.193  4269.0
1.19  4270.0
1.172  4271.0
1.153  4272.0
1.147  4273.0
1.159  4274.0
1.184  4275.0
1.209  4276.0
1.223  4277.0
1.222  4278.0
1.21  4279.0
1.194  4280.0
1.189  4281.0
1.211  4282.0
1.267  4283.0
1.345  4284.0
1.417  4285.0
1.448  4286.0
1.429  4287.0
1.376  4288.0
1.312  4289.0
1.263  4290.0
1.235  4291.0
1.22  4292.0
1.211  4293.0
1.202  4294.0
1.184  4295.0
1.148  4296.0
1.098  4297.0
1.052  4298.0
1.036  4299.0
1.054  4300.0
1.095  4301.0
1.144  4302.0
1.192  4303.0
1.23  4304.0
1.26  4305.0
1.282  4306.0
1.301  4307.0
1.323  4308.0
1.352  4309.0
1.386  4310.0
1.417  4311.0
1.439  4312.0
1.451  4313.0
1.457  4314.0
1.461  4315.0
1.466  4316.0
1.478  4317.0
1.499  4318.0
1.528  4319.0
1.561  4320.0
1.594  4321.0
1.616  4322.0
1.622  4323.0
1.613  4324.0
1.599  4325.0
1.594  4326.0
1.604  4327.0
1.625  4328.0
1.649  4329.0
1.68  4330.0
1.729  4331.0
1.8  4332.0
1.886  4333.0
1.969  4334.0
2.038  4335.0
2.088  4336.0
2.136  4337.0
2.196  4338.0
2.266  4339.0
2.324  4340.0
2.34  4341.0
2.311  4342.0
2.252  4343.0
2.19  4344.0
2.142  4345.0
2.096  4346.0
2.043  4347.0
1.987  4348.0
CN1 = 0.22 mag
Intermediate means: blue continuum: 1.71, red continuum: 1.2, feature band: 1.25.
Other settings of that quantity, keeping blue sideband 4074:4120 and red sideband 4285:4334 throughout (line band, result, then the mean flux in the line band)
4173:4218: 0.26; 1.22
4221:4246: 0.22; 1.22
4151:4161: 0.24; 1.28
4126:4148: 0.23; 1.31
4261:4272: 0.25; 1.16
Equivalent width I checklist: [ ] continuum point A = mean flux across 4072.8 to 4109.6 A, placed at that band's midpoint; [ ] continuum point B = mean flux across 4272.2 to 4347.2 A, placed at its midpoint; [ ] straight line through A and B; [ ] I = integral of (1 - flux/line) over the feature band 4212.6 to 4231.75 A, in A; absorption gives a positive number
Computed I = 4.8 A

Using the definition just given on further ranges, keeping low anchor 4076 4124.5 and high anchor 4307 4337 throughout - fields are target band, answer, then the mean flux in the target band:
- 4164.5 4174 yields 2.4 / 1.23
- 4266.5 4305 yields 9.7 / 1.21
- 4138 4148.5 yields 2.5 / 1.26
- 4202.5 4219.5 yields 4.6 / 1.19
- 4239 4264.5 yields 6.3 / 1.23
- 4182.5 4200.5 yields 4.7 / 1.21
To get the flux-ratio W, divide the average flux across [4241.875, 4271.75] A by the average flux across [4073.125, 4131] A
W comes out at 0.75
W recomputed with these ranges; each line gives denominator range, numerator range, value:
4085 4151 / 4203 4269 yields 0.78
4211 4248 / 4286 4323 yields 1.08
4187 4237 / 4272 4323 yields 1.09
